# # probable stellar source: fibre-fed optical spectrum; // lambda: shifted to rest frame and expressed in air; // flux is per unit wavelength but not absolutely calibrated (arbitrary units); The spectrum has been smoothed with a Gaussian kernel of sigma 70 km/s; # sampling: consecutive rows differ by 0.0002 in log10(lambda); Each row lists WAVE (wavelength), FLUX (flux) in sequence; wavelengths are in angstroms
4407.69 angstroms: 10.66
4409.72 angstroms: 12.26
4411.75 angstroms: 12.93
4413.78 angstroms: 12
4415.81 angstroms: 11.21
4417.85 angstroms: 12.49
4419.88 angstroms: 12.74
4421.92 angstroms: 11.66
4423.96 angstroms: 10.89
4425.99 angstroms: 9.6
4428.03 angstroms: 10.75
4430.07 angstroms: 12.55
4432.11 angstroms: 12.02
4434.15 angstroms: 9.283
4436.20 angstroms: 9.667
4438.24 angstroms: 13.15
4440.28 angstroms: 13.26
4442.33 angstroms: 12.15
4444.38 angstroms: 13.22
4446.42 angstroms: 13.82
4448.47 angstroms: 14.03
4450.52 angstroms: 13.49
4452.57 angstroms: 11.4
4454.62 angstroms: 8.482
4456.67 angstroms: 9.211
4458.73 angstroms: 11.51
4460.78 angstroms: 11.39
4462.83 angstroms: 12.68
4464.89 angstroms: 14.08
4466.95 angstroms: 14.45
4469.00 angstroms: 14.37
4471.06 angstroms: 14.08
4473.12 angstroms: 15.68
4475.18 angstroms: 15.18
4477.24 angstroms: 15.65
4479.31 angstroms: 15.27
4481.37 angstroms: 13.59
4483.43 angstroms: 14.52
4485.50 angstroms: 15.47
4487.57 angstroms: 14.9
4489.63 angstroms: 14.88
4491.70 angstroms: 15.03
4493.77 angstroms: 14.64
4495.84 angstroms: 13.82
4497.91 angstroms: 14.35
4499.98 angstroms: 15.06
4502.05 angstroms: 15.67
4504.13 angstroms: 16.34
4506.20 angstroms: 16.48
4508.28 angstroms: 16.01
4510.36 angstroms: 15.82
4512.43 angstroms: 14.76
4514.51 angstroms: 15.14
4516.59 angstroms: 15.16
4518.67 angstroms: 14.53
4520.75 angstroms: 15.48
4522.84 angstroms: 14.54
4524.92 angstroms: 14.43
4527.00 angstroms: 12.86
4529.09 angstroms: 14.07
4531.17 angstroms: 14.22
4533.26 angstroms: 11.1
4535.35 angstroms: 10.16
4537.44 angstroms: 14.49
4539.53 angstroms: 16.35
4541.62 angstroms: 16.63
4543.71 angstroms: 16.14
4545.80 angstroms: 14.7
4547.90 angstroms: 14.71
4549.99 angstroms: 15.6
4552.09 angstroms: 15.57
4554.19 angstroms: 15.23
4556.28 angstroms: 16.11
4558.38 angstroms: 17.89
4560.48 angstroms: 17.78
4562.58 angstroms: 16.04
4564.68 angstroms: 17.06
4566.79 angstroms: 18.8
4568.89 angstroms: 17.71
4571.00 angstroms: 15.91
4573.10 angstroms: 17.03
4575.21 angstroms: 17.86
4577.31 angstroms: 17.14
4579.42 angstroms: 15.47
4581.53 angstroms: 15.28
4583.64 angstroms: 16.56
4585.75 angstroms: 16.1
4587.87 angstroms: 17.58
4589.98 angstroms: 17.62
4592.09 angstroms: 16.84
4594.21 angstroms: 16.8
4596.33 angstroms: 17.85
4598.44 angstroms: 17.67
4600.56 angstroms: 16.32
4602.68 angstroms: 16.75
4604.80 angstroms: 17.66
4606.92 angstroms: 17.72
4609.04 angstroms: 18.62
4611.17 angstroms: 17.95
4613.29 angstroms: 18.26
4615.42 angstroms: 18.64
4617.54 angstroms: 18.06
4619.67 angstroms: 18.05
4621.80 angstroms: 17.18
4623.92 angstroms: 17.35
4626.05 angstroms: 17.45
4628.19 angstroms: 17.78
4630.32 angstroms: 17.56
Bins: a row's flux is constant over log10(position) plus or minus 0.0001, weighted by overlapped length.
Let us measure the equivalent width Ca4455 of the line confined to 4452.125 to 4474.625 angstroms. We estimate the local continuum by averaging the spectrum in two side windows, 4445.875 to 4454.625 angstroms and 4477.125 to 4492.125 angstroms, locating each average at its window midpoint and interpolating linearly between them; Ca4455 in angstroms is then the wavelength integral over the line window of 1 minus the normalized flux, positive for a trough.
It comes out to 1.6 angstroms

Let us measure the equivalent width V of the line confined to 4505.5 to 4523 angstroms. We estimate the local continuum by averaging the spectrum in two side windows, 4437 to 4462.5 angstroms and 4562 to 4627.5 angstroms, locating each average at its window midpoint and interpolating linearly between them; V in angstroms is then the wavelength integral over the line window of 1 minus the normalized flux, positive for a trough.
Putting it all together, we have -1.2 angstroms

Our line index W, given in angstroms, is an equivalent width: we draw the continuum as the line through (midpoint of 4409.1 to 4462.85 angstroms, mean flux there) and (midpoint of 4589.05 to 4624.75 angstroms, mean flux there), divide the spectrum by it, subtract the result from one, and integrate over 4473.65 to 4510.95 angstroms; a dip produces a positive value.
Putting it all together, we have -4.0 angstroms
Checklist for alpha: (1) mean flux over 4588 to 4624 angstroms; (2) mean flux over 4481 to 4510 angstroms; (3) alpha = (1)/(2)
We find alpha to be 1.2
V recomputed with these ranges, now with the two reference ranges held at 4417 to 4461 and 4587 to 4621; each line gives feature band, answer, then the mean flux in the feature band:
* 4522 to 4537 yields 1.85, 13.1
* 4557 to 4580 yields -1.15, 17.2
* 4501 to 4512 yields -1.46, 16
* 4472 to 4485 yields -1.88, 15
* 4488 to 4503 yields -1.16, 14.8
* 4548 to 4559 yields -0.05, 15.9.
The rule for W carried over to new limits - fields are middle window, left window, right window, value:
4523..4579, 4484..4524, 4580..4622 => 2.3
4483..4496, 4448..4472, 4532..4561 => -1.5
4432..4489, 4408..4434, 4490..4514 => 1.4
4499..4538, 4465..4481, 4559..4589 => 3.0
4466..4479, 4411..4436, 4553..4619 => -1.7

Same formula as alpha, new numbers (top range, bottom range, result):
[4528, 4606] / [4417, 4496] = 1.25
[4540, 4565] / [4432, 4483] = 1.25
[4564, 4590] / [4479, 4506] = 1.13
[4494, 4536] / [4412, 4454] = 1.22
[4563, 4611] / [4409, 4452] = 1.42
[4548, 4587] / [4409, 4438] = 1.45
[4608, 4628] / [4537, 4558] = 1.15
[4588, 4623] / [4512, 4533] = 1.23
